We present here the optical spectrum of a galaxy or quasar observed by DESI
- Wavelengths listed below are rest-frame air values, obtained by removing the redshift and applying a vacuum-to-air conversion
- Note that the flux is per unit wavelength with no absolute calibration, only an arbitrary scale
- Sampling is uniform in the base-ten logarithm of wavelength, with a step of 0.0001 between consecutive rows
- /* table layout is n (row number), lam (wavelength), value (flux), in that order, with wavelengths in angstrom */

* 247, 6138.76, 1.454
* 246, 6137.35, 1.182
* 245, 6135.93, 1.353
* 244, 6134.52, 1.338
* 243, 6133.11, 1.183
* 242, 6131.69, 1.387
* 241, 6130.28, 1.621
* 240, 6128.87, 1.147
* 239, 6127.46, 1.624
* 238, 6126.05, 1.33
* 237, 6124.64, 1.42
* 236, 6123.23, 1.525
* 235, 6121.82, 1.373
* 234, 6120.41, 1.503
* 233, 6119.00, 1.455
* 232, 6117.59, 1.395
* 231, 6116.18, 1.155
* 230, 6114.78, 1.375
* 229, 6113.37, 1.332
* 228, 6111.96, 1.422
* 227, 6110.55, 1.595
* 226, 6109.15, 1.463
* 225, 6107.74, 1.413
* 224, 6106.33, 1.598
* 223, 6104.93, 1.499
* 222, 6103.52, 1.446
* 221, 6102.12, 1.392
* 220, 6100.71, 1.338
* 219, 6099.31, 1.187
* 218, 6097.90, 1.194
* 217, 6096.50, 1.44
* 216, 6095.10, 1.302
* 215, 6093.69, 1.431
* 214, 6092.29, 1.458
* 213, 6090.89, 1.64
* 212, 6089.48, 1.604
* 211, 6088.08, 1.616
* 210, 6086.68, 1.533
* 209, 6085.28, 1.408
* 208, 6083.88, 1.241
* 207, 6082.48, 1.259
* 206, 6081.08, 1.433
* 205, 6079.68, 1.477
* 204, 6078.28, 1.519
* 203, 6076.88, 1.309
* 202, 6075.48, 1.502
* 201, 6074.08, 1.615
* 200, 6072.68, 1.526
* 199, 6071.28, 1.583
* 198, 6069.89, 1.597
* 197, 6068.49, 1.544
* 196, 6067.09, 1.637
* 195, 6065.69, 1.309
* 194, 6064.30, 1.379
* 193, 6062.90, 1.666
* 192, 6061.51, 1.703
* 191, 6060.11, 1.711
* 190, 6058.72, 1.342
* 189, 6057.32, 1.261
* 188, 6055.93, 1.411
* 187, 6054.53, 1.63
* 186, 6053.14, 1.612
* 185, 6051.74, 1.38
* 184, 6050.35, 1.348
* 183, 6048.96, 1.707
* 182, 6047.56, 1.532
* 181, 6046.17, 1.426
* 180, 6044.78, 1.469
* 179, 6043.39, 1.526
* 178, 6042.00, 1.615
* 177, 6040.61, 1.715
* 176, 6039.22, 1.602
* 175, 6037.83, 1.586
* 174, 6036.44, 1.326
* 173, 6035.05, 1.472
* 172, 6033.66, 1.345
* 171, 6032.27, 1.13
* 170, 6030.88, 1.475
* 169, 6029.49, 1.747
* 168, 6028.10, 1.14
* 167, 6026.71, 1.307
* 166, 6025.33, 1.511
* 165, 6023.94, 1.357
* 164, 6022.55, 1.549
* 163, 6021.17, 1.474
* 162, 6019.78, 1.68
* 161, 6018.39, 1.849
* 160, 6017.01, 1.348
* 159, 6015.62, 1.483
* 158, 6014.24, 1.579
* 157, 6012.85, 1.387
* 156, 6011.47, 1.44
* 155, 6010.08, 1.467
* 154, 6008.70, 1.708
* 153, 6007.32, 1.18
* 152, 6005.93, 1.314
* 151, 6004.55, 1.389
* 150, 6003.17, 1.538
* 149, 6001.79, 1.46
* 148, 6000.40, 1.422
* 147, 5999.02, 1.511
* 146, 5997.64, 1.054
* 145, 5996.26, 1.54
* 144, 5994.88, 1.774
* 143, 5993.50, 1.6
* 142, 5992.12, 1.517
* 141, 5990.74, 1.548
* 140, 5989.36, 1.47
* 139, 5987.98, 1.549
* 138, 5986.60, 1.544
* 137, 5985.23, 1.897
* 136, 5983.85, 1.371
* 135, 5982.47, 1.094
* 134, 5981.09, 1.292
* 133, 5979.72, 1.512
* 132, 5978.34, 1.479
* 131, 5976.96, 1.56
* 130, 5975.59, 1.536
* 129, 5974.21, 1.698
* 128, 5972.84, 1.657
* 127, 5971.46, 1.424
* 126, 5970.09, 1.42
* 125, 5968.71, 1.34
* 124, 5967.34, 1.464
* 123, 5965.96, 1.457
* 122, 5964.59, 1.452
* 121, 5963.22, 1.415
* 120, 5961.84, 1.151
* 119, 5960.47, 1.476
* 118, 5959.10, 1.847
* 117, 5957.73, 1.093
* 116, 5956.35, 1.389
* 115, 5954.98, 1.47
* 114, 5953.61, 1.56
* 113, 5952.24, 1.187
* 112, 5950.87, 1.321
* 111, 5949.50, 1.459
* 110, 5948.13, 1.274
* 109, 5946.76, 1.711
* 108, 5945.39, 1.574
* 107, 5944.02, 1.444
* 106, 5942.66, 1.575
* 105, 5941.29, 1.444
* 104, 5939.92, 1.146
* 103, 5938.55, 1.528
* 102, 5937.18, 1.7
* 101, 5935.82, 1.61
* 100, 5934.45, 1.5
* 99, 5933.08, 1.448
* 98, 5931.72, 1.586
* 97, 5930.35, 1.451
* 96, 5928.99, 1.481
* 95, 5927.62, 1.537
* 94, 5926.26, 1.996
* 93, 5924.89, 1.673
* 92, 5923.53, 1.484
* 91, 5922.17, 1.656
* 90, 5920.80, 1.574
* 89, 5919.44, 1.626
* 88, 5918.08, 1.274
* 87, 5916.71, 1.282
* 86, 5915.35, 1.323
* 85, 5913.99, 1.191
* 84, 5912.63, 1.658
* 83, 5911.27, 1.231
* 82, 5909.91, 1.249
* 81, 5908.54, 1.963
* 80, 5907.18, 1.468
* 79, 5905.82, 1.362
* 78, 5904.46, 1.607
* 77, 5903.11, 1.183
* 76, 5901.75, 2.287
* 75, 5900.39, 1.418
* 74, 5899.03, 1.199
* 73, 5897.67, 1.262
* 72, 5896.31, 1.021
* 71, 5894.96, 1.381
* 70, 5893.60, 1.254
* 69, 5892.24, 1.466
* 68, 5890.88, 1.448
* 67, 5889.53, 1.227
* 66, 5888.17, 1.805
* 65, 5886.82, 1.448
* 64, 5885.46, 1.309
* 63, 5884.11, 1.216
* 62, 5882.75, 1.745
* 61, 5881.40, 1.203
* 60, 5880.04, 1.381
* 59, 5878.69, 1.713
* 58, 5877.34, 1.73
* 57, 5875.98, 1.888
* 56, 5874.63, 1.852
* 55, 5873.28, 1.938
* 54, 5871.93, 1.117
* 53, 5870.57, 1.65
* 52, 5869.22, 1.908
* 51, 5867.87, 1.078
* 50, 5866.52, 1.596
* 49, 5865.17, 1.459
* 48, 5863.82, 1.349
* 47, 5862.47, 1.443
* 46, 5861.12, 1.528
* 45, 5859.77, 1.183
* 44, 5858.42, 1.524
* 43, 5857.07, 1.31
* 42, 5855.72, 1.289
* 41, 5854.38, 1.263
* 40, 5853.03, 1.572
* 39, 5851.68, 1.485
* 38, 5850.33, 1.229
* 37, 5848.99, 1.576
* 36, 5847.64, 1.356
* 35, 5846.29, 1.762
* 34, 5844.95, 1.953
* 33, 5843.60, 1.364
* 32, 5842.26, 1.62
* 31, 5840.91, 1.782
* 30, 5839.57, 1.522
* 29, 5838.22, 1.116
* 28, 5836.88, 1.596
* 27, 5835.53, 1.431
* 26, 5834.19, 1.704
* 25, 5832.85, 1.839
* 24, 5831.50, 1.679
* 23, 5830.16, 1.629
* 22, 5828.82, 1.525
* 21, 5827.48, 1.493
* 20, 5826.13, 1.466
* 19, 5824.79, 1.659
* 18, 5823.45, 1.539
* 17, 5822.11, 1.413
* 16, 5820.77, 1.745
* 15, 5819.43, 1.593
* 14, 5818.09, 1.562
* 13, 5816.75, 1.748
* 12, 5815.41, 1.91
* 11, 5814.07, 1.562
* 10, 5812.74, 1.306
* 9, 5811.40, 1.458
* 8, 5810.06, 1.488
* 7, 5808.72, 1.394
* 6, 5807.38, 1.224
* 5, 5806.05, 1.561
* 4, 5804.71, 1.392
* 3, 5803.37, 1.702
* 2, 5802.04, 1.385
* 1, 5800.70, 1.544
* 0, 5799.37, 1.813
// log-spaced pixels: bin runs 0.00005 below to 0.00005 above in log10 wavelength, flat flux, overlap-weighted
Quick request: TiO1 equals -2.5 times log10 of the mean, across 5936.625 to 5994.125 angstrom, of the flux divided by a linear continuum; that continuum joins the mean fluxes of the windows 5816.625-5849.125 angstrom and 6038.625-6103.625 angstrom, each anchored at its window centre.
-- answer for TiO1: 0.043 mag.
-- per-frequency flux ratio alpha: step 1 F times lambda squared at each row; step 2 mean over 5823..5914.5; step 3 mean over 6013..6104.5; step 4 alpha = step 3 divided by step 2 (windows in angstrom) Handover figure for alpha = 1.05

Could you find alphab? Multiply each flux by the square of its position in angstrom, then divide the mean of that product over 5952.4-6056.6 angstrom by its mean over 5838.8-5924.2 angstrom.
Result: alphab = 1.04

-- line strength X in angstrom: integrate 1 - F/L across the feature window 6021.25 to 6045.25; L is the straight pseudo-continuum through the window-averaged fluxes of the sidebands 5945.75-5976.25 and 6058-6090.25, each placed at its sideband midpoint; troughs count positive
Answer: 0.3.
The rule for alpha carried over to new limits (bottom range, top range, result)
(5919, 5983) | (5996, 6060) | 1.01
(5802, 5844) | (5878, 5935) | 0.98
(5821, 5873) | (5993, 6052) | 1.04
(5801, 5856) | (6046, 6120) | 1.04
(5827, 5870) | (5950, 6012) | 1.01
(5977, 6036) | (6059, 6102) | 1.03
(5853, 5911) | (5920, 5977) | 1.04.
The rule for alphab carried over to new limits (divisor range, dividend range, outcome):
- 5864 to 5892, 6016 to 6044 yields 1.02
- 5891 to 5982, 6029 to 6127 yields 1.05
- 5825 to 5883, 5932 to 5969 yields 0.98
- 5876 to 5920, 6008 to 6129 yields 1.08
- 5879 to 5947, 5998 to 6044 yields 1.04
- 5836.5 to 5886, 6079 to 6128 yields 1.03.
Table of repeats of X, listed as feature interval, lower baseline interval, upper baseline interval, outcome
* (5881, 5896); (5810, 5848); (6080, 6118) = 1.38 angstrom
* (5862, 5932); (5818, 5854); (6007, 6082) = 2.19 angstrom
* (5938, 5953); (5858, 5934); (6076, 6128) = 0.50 angstrom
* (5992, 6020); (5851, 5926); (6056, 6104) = -0.39 angstrom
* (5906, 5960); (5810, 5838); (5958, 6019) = 1.02 angstrom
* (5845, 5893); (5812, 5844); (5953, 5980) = 1.61 angstrom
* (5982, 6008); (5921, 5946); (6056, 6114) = 0.81 angstrom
